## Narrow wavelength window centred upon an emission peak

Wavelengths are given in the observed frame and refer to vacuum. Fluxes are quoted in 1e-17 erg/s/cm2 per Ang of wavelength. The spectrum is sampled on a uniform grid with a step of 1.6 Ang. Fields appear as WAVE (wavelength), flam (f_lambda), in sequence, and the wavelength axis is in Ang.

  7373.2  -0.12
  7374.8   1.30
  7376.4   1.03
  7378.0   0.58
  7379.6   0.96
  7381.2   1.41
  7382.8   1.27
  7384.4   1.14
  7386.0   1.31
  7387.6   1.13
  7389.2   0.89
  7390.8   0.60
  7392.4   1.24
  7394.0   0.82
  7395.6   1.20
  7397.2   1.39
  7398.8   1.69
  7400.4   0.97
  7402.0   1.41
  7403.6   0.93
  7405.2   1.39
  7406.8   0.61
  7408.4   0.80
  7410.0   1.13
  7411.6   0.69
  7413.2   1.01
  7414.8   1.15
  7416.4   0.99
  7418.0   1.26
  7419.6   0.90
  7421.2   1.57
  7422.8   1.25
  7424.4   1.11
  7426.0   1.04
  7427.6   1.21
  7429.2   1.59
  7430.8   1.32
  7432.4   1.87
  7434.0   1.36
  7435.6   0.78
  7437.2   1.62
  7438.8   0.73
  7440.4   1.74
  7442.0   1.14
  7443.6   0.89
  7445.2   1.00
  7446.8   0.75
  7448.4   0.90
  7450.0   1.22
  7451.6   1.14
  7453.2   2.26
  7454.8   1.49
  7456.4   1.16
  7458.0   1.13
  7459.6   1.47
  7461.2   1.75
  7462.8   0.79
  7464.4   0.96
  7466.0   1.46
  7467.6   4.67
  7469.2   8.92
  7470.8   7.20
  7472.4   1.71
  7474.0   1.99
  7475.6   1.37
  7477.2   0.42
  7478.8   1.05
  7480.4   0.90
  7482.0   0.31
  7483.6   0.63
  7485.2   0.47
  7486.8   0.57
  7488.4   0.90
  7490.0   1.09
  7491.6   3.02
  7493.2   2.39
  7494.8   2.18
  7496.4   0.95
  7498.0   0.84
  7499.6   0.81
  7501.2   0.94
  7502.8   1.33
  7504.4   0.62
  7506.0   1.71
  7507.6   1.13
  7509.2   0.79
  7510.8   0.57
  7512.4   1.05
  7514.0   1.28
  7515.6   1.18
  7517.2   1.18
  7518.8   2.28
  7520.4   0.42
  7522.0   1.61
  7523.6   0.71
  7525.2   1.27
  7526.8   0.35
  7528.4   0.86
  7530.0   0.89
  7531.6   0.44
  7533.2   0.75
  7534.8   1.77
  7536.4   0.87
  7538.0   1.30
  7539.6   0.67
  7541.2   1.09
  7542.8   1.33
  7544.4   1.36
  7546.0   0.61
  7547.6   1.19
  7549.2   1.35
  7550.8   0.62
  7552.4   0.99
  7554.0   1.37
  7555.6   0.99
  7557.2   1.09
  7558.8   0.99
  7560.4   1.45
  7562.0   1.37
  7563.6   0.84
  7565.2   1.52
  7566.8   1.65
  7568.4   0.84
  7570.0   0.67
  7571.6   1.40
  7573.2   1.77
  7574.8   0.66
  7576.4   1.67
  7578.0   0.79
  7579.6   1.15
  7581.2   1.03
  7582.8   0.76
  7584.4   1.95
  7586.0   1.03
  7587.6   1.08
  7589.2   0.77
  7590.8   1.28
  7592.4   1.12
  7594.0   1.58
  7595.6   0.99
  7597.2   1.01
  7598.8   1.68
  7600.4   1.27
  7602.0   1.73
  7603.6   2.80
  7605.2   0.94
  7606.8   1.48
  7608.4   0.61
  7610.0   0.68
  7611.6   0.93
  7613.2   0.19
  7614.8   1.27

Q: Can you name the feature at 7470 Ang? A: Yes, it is H-alpha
